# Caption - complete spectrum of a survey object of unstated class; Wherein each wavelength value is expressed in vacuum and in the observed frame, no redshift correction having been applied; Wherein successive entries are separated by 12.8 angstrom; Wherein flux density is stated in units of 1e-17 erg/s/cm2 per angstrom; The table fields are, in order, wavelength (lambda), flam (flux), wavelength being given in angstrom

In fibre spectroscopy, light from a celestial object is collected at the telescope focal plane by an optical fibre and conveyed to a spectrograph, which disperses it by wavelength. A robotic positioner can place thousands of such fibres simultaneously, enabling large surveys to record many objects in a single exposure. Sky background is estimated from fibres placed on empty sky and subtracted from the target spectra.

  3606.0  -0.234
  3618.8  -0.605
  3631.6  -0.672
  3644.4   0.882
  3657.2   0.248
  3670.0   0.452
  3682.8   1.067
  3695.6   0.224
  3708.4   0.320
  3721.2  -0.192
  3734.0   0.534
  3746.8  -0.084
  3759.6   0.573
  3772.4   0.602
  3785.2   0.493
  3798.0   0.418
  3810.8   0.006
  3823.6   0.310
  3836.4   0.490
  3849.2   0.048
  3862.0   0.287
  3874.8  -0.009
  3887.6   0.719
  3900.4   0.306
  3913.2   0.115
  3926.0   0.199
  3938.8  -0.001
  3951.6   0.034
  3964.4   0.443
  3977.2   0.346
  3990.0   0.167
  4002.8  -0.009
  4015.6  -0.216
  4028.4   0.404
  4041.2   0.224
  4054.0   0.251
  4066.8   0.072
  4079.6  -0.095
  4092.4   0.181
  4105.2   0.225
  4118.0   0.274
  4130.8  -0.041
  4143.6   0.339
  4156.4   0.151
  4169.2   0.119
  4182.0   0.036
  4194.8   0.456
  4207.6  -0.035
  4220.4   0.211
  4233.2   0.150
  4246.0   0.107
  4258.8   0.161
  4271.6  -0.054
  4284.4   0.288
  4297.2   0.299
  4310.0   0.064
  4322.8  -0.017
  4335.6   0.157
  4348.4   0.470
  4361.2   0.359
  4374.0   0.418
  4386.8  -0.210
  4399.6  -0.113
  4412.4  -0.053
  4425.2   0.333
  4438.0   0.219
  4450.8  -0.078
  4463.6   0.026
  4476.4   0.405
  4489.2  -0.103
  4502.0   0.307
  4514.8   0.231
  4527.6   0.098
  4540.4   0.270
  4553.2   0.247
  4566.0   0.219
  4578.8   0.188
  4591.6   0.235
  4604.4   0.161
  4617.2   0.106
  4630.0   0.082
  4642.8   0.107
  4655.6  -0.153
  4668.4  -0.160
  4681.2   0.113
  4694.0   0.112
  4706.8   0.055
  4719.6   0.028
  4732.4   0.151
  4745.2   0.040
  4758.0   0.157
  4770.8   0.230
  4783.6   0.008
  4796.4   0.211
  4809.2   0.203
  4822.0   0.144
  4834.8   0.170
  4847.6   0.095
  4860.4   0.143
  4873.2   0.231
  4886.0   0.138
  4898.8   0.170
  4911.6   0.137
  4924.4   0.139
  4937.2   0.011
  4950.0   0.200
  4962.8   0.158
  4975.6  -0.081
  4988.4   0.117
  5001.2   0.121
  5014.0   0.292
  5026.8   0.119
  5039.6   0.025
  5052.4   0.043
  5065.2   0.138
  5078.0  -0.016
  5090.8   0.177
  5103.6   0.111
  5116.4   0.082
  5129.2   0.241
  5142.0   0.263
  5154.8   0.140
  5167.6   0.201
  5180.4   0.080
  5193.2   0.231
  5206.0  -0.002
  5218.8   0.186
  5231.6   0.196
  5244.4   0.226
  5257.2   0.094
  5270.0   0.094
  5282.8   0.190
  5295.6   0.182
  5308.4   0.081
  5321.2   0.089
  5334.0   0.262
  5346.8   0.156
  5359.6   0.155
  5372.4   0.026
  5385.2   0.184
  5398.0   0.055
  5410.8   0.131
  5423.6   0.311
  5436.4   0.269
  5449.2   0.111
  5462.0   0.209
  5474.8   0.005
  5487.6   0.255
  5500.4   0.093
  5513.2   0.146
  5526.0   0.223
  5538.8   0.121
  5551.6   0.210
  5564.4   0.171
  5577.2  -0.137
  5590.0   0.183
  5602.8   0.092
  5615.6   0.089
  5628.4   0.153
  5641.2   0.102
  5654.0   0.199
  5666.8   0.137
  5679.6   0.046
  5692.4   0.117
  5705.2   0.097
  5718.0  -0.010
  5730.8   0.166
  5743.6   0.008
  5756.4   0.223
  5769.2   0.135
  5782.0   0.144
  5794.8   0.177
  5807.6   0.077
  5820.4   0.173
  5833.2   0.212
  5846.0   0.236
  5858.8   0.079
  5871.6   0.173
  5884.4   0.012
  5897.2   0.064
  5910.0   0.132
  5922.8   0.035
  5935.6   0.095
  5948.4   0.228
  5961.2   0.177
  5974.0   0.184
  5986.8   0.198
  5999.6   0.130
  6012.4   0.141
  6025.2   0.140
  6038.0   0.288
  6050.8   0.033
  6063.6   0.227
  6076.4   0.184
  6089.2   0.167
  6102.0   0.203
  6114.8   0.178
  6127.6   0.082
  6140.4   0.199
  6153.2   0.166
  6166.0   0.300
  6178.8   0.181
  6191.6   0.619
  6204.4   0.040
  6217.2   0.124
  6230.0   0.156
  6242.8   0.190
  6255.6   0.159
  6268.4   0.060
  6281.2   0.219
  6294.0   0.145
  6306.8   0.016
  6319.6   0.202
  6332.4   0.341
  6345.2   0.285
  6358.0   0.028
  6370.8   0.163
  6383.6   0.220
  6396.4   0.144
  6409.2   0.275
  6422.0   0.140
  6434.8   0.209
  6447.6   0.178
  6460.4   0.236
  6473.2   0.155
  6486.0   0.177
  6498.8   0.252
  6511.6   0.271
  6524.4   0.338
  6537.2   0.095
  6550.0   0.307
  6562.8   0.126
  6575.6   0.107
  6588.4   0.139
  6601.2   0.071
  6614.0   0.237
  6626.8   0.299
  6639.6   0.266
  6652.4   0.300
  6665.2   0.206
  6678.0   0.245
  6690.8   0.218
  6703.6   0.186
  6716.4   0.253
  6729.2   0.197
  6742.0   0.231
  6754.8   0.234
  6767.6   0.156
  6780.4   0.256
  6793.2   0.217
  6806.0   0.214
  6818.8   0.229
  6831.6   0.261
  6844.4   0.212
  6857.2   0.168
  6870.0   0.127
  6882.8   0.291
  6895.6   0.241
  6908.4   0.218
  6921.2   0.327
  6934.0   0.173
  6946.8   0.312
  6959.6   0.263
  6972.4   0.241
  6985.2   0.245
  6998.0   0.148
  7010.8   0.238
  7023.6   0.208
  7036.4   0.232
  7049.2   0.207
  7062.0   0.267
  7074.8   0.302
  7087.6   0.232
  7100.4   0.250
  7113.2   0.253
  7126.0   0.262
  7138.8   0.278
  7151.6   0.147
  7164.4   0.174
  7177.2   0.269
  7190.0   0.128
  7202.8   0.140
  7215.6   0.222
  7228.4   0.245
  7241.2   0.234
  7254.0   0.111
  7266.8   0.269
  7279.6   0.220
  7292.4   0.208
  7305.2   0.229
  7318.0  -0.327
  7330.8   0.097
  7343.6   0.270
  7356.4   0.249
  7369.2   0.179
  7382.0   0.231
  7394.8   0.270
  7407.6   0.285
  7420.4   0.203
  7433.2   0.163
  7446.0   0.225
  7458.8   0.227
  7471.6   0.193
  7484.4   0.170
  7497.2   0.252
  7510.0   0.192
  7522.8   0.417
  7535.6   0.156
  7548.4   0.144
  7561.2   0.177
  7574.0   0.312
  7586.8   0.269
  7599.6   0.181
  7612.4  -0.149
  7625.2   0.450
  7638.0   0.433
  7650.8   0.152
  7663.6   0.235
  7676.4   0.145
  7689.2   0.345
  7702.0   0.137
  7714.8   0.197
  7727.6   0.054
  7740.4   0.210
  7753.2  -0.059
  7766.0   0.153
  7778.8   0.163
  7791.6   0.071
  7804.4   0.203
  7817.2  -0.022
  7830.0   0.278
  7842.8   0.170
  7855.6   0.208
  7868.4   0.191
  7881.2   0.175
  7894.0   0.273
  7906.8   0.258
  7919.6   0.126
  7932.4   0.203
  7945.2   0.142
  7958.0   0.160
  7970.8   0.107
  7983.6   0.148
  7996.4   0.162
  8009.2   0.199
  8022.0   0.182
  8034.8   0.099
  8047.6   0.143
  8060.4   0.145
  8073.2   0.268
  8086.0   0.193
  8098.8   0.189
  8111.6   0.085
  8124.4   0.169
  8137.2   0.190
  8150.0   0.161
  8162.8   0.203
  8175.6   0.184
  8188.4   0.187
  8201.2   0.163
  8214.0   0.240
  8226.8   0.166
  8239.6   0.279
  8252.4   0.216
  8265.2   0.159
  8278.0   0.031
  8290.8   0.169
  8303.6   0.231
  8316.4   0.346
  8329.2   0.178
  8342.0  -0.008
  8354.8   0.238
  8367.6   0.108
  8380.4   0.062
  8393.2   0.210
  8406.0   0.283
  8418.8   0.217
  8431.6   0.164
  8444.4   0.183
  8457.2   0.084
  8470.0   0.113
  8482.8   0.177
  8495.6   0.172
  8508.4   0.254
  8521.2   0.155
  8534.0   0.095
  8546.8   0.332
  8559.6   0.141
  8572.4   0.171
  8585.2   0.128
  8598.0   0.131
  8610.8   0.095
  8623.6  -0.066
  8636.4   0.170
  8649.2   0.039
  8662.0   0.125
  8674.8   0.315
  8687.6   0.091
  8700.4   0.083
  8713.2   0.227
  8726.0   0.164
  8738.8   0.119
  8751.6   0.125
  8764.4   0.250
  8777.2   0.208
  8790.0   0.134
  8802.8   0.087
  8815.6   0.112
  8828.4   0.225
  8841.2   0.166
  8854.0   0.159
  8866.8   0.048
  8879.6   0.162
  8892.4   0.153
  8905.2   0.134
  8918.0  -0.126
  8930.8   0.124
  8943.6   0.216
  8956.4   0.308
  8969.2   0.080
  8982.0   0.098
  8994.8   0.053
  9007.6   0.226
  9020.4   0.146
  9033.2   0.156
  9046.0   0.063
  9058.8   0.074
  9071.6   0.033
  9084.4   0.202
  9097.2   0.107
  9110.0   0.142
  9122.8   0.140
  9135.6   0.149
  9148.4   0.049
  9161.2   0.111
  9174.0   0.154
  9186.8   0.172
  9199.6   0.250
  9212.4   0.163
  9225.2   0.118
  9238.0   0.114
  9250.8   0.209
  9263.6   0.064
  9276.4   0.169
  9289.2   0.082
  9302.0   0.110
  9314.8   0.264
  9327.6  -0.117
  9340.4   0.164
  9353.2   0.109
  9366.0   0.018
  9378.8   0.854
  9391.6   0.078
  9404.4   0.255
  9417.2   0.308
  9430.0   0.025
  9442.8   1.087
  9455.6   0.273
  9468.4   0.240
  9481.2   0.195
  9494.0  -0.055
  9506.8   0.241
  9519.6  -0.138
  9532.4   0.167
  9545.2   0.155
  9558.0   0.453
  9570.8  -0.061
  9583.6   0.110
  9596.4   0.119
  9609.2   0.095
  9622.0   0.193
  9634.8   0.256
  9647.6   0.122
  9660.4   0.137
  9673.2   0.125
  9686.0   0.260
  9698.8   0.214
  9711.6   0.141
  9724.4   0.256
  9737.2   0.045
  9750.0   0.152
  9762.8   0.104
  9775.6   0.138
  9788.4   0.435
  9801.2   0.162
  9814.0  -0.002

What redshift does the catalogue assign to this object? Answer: 0.66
